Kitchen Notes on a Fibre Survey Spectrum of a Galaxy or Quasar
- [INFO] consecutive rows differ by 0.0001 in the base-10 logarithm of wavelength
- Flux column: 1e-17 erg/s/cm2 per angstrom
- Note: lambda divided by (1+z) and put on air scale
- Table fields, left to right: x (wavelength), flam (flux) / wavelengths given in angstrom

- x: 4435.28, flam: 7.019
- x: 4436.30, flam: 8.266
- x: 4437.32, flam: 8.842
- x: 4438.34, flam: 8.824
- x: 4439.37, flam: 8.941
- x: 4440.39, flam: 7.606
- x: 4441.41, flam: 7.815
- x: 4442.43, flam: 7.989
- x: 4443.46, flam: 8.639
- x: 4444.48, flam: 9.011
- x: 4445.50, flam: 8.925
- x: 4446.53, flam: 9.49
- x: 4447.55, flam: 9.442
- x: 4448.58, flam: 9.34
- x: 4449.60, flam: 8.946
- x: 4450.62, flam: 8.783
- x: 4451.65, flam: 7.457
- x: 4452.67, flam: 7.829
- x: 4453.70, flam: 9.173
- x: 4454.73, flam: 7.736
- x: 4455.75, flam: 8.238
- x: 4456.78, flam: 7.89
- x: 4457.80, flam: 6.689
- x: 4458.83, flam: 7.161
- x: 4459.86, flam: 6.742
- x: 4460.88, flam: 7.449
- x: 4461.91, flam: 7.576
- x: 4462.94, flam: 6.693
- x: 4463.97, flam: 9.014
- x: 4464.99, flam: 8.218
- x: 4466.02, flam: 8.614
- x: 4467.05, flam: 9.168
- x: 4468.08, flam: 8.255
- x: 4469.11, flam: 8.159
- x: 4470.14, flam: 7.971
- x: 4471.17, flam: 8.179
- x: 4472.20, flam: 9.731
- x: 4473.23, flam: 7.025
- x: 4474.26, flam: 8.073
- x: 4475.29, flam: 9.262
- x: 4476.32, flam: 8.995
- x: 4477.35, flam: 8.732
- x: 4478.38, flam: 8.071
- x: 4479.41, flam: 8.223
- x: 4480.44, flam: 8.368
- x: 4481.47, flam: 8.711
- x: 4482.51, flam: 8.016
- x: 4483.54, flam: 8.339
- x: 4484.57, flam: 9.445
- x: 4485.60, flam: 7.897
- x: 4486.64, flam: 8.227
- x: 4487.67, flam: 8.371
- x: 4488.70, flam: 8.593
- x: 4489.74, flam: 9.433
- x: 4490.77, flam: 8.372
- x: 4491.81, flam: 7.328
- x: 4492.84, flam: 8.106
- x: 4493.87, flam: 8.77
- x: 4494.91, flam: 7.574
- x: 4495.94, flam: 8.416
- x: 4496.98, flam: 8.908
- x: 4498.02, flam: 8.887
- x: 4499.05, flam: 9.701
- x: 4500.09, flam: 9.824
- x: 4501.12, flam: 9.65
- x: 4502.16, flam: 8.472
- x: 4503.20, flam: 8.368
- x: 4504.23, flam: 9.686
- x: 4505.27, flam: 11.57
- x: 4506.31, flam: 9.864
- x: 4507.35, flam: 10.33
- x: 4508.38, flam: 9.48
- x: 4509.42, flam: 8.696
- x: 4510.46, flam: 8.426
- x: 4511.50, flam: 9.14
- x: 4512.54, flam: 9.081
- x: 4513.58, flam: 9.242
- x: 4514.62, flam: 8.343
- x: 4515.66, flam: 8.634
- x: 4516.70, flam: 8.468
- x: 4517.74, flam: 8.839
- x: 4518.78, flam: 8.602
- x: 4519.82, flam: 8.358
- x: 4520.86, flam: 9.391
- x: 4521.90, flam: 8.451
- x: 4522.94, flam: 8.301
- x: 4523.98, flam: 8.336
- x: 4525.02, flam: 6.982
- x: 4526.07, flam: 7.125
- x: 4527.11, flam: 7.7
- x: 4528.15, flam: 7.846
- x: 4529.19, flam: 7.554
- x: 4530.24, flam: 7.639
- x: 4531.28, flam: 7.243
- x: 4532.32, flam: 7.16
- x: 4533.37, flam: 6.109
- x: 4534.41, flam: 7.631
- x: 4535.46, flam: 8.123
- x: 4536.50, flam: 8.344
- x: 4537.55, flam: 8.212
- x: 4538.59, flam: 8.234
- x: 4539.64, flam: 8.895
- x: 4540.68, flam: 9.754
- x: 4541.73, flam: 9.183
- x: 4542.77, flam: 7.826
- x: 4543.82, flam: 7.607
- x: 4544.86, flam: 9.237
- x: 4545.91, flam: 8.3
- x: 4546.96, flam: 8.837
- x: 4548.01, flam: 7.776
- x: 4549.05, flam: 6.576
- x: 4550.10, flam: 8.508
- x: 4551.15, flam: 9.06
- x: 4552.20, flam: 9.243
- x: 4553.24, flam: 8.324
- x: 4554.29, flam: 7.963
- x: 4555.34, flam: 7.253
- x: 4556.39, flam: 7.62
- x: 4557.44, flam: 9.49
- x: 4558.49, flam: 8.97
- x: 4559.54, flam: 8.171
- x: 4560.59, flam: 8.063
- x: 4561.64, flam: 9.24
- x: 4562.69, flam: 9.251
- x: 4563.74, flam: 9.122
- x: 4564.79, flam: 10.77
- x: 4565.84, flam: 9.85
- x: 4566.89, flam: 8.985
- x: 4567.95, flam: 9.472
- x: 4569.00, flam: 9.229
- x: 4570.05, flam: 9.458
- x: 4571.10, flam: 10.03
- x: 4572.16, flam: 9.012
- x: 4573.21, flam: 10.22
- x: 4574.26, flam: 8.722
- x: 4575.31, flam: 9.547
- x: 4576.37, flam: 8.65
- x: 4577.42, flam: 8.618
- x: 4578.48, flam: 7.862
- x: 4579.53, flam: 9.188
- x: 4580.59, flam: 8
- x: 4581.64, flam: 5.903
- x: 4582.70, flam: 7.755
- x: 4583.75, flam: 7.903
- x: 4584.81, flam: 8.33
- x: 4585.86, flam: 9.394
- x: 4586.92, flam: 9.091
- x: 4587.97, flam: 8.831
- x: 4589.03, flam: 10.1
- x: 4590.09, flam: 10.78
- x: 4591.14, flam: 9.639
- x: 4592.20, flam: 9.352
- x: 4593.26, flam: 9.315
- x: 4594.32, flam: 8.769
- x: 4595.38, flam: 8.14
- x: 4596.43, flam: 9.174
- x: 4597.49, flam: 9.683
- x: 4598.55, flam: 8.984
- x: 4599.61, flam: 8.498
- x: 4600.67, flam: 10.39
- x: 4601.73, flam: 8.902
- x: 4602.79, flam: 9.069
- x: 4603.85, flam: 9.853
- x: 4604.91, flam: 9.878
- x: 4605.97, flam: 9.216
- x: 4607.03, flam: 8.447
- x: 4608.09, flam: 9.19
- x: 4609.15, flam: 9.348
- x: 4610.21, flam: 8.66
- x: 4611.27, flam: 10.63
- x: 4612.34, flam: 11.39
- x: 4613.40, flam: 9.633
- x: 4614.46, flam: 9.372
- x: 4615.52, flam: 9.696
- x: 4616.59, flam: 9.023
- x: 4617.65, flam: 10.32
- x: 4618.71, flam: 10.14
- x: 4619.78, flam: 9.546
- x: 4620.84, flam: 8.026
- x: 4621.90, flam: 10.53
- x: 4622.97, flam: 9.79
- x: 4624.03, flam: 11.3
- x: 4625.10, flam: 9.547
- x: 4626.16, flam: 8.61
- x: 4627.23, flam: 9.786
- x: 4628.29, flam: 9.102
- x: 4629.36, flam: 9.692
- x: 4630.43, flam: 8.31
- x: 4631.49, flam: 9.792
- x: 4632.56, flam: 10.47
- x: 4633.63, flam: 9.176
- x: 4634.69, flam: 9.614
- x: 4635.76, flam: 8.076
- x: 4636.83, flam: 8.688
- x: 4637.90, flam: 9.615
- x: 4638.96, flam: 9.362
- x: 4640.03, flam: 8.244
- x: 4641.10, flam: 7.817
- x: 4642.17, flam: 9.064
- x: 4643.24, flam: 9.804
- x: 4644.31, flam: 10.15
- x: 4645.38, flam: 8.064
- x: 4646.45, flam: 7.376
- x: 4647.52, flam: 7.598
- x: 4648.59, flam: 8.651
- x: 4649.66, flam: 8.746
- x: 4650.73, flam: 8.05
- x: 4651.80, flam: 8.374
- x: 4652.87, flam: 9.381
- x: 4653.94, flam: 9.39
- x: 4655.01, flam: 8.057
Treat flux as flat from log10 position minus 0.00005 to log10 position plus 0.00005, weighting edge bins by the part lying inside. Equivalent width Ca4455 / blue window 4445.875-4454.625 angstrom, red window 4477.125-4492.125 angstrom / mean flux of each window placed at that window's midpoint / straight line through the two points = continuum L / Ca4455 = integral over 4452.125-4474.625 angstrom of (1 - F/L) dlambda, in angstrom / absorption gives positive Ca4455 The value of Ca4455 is 1.67 angstrom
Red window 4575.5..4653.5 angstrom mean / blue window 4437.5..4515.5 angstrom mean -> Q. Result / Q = 1.1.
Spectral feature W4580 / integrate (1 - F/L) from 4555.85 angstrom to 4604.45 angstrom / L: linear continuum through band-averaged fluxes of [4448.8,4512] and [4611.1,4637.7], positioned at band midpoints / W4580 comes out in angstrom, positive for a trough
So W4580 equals 1.2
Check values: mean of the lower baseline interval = 8.51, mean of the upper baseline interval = 9.59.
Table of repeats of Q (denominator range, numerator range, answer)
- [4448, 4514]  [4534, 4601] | 1.03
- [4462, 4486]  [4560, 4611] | 1.08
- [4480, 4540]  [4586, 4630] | 1.12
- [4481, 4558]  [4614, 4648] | 1.09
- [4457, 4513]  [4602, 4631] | 1.12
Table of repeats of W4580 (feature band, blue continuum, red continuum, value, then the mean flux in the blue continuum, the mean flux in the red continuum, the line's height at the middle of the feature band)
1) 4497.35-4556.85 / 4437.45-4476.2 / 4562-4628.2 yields 2.0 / 8.28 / 9.29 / 8.79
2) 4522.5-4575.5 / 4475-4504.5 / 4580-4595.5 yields 1.5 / 8.64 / 8.77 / 8.72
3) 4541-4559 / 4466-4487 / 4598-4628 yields 1.4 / 8.45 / 9.56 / 9.05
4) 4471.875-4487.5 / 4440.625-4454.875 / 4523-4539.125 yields -0.4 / 8.61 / 7.63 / 8.24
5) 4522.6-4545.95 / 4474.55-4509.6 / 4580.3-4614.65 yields 2.6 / 8.84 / 9.15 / 8.96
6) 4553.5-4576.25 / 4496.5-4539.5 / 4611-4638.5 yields -0.1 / 8.56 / 9.6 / 9.02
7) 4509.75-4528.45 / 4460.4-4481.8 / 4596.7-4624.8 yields 0.7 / 8.31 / 9.59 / 8.75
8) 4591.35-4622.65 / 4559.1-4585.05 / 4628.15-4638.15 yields -1.2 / 8.86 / 9.24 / 9.08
